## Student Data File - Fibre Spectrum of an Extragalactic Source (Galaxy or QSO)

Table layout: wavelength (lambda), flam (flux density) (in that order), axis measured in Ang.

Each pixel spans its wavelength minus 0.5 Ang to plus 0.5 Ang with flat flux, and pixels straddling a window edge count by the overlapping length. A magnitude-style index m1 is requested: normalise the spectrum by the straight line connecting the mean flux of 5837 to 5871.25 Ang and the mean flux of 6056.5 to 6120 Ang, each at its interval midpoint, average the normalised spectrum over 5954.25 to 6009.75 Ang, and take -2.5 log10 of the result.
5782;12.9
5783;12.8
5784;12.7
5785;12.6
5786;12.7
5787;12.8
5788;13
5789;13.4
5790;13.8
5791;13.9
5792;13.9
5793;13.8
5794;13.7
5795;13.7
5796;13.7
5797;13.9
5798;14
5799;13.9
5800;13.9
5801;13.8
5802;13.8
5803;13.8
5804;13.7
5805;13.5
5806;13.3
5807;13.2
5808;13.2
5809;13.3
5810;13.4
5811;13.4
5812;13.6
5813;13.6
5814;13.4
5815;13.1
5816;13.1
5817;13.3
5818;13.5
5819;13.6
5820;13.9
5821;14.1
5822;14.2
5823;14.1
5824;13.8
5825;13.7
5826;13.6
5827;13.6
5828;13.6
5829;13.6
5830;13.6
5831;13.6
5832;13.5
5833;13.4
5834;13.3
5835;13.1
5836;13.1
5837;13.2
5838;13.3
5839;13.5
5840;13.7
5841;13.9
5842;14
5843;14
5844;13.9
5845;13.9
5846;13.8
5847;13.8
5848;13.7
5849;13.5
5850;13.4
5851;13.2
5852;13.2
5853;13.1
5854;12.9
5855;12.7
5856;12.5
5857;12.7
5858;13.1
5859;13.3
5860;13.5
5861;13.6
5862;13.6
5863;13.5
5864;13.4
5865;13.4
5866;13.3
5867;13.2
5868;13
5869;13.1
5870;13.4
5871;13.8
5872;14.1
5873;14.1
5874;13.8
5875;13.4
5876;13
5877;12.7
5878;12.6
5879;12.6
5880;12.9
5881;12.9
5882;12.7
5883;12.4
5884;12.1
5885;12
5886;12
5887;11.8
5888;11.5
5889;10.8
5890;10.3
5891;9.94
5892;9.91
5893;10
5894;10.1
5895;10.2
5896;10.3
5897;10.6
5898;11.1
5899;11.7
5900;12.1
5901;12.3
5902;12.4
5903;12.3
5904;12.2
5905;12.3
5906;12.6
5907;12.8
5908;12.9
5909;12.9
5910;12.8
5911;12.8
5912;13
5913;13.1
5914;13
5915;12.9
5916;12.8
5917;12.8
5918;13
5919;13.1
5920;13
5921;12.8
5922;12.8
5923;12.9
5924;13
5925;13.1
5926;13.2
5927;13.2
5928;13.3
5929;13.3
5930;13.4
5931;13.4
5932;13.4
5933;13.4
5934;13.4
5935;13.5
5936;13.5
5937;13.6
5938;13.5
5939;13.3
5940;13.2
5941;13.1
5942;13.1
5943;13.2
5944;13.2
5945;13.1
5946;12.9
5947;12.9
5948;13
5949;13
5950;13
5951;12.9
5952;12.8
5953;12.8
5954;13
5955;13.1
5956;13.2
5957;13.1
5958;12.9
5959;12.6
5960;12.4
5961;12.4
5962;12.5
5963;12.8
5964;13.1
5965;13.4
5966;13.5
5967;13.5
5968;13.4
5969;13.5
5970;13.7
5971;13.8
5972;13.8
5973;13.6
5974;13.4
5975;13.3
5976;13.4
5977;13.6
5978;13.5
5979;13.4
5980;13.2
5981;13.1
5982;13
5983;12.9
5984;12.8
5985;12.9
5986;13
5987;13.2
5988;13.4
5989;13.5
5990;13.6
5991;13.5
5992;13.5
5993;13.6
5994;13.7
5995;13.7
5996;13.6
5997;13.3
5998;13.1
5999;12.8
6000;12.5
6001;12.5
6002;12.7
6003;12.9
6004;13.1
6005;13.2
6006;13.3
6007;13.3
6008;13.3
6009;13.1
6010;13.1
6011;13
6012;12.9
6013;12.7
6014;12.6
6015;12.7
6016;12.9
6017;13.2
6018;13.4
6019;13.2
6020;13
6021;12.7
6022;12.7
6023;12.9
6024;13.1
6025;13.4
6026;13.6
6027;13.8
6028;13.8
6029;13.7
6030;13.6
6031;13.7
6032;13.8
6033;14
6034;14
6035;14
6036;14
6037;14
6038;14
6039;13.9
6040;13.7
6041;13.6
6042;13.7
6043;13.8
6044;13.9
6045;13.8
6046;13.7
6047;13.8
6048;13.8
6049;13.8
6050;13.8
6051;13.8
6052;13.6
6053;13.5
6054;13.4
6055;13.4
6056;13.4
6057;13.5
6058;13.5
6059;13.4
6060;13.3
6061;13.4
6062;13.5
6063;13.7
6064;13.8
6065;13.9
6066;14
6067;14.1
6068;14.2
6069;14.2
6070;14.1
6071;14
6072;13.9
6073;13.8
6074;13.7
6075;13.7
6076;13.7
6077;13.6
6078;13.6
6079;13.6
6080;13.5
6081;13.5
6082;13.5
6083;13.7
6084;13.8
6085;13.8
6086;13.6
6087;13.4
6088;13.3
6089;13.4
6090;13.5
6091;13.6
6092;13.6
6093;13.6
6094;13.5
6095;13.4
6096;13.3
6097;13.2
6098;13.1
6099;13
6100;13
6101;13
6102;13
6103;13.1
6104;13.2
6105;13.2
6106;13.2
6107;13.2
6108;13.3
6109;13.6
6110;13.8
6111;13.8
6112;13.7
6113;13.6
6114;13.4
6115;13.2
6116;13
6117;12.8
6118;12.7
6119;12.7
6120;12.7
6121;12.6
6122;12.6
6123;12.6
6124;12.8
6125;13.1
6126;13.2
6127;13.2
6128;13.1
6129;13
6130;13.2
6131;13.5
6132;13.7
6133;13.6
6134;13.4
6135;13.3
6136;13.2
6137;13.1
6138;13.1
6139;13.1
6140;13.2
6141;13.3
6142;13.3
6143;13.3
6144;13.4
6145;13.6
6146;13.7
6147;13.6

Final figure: 0.02 mag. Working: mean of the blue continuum 13.4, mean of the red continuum 13.5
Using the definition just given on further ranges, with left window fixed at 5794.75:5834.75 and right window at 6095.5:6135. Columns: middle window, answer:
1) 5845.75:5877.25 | 0.016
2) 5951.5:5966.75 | 0.039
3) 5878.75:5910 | 0.154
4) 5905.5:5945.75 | 0.027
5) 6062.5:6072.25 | -0.060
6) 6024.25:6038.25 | -0.041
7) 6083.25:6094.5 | -0.029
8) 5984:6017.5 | 0.017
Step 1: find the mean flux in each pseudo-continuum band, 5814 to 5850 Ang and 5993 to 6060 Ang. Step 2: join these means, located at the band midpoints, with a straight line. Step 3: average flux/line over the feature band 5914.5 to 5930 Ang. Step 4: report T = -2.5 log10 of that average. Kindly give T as 0.04 mag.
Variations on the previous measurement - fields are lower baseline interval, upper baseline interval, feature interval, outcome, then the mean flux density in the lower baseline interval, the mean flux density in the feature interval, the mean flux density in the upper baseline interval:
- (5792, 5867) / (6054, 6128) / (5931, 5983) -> 0.02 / 13.5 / 13.2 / 13.4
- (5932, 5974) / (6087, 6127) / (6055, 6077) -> -0.04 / 13.2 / 13.7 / 13.2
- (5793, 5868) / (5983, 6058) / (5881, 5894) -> 0.19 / 13.5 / 11.3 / 13.4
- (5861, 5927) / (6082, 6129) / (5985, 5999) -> -0.05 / 12.5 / 13.4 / 13.2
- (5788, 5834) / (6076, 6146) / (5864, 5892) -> 0.08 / 13.6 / 12.6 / 13.3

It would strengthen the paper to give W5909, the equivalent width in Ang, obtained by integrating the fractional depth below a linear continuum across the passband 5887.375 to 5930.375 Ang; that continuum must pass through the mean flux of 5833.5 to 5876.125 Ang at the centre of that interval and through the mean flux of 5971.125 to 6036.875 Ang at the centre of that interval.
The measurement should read 3.8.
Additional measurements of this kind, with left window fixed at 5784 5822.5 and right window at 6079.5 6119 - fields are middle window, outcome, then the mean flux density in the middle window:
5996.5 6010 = 0.40 Ang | 13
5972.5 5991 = 0.21 Ang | 13.3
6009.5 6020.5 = 0.35 Ang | 13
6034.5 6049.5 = -0.50 Ang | 13.8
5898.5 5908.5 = 0.82 Ang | 12.4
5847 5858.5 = 0.32 Ang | 13.1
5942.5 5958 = 0.50 Ang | 13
